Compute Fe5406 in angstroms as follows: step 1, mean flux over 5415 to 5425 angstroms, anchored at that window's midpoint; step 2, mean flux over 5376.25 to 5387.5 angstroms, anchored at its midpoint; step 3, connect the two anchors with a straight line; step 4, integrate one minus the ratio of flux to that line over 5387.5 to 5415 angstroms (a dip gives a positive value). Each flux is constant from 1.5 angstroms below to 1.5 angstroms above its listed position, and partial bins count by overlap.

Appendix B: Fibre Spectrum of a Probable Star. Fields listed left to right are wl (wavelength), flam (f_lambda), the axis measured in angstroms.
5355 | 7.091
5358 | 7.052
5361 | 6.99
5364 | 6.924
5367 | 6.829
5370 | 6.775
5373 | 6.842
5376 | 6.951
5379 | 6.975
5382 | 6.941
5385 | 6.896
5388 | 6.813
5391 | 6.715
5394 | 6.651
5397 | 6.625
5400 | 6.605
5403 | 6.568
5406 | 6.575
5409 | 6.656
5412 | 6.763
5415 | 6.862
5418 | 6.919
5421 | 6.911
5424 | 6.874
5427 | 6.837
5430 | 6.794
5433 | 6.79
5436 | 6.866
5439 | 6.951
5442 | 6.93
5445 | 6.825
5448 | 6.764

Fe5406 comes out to 1.0 angstroms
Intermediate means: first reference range 6.93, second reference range 6.9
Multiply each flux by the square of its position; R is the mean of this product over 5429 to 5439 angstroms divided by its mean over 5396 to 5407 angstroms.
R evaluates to 1.05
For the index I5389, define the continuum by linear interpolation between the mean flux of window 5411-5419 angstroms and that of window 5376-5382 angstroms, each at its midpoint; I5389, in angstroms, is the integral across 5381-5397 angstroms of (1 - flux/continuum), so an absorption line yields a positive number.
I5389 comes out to 0.34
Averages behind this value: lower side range 6.96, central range 6.78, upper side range 6.85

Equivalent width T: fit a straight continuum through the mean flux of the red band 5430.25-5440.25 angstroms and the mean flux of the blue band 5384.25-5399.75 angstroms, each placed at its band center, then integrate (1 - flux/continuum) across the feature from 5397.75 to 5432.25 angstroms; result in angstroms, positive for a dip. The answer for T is 0.2 angstroms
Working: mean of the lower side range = 6.72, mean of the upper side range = 6.86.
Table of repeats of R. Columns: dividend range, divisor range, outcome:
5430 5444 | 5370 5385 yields 1.02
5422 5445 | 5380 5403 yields 1.03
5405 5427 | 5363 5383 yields 1.00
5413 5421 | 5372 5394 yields 1.02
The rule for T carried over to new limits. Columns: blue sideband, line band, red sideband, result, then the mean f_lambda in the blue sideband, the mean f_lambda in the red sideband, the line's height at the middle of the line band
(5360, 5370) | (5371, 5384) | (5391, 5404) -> -0.3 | 6.89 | 6.63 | 6.79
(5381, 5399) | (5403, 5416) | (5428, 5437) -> 0.2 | 6.76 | 6.82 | 6.79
